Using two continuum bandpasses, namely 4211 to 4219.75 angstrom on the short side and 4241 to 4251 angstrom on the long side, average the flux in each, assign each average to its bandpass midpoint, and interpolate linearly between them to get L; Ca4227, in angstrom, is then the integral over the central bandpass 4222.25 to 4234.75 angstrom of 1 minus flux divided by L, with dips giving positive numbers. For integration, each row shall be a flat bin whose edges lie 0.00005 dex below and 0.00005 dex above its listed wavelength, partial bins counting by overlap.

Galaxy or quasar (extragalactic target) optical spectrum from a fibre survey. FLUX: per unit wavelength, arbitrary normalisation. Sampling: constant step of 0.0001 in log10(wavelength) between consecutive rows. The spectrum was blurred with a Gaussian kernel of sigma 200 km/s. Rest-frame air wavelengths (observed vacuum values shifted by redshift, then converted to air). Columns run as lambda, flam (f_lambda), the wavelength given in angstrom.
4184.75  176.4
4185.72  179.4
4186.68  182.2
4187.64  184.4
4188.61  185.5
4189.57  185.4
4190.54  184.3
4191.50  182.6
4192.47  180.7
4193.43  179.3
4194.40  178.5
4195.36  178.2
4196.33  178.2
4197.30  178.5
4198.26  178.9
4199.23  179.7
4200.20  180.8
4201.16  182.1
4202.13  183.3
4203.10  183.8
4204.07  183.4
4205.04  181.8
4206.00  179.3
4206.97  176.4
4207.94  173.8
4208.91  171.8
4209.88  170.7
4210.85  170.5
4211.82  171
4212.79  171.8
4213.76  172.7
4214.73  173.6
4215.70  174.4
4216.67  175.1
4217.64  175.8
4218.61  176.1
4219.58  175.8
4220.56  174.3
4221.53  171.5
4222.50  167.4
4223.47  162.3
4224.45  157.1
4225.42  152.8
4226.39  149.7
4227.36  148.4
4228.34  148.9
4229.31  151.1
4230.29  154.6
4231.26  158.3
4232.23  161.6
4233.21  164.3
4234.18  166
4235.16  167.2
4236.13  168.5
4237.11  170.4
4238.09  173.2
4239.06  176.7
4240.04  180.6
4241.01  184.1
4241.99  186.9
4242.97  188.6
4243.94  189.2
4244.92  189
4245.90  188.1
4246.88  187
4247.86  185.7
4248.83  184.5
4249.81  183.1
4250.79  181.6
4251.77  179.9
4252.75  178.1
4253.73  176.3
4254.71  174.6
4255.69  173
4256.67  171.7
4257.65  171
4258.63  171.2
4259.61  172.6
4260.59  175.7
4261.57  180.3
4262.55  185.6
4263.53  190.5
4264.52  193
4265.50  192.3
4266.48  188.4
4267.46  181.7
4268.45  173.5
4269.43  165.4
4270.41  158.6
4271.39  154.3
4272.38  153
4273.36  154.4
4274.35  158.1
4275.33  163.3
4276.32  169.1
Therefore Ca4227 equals 1.55 angstrom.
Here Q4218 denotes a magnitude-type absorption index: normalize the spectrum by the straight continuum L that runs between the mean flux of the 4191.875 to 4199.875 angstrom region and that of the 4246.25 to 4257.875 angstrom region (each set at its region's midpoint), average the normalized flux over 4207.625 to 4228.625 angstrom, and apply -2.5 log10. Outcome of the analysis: 0.07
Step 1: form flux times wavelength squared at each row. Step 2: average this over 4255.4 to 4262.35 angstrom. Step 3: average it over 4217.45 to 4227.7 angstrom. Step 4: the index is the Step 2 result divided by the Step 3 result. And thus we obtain 1.1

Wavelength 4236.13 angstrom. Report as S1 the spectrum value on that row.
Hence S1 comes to 168.5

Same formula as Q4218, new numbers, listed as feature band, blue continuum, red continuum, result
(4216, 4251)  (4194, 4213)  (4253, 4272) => 0.034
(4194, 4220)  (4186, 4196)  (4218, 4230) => -0.031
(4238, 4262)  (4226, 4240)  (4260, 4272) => -0.063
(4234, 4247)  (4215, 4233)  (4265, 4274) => -0.091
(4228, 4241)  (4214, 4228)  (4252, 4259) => 0.025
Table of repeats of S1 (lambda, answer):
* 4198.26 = 178.9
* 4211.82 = 171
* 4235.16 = 167.2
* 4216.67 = 175.1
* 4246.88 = 187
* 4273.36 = 154.4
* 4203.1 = 183.8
